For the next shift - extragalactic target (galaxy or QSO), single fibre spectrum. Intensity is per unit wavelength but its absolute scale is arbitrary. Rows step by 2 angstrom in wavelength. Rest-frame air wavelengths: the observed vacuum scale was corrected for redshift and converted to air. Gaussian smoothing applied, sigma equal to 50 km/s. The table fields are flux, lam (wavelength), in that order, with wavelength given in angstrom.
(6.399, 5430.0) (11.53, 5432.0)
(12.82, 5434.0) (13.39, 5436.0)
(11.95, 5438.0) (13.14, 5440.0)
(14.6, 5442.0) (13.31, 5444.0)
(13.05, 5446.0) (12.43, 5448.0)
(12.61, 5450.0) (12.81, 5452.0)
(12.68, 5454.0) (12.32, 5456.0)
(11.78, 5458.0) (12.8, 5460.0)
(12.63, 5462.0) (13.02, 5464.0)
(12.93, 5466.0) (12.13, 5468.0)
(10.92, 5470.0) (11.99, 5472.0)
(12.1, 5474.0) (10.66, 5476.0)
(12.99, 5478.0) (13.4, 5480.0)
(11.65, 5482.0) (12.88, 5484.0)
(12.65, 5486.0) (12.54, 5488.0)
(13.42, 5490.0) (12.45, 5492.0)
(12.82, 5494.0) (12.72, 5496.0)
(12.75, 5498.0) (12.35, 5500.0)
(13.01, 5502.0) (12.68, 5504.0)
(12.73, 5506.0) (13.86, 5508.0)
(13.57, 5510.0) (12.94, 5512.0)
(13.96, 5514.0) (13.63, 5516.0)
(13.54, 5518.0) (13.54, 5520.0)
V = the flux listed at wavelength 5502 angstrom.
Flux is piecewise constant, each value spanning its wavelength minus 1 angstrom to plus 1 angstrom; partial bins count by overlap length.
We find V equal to 13.01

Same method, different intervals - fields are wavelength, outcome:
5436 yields 13.39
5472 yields 11.99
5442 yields 14.6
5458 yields 11.78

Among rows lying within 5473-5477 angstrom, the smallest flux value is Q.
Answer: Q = 10.66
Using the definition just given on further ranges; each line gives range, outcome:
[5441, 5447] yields 13.05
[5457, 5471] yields 10.92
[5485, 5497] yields 12.45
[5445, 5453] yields 12.43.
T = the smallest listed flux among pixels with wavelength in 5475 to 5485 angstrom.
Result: 10.66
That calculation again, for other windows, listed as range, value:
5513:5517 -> 13.63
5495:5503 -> 12.35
